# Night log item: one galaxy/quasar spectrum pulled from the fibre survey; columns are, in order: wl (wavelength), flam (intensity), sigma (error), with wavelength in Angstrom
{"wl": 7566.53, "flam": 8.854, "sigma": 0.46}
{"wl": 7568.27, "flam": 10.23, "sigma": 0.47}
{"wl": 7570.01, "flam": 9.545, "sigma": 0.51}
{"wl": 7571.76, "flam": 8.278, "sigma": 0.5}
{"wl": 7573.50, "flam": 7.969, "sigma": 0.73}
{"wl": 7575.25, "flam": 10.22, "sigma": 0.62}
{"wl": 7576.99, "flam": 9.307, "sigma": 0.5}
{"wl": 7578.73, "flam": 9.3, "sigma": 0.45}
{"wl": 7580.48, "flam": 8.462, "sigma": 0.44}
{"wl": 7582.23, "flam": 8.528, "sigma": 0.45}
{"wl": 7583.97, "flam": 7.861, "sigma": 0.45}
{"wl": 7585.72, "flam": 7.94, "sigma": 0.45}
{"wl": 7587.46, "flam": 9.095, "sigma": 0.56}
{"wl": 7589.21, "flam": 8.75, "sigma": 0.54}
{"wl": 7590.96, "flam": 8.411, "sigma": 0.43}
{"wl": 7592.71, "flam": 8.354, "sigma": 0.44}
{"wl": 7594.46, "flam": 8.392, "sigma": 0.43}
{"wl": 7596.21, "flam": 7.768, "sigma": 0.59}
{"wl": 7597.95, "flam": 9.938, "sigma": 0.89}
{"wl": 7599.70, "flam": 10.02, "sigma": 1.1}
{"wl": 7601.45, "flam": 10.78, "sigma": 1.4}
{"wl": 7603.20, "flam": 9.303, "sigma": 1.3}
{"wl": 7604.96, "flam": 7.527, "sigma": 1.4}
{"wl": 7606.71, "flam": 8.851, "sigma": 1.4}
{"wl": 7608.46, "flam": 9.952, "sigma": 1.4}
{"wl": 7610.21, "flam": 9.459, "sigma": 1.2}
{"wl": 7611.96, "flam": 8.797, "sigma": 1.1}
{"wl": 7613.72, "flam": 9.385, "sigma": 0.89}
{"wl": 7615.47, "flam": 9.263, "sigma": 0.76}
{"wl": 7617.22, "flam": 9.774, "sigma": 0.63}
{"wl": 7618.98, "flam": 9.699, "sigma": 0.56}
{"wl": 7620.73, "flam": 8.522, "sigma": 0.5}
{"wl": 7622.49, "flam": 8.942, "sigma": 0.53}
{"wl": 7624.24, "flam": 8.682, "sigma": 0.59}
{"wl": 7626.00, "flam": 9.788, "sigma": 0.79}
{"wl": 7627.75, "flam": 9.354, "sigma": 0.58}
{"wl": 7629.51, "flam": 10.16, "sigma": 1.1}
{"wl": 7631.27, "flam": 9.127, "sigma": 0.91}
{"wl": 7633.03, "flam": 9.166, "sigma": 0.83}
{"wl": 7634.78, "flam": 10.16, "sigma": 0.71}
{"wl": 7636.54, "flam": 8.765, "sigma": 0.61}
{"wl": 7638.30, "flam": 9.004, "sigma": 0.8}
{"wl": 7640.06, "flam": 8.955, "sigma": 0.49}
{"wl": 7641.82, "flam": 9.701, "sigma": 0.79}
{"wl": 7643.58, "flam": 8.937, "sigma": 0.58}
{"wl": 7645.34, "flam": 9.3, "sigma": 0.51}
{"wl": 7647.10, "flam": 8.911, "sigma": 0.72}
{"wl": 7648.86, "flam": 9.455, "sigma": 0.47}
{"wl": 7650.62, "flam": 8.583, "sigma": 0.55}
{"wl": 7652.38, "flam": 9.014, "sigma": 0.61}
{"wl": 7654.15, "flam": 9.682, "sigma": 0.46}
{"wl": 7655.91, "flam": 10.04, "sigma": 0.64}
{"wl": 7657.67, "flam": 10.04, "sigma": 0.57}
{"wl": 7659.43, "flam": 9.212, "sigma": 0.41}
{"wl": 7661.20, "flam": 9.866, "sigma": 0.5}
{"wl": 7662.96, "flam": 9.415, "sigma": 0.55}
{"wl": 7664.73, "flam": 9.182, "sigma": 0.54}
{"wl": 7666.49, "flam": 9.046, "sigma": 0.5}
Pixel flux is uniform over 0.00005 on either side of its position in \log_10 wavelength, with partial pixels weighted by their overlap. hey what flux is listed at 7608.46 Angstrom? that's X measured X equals 9.952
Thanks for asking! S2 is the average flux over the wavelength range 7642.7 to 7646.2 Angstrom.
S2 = 9.12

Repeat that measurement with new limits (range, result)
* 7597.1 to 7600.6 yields 9.98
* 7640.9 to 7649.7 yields 9.26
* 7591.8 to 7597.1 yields 8.19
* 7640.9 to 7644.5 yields 9.31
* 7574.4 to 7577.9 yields 9.78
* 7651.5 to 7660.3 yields 9.6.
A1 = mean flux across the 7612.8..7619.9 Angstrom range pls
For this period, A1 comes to 9.52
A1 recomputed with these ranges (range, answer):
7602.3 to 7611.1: 9.02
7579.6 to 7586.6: 8.2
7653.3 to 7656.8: 9.88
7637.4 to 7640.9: 8.97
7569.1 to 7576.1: 9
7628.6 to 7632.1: 9.63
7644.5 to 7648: 9.11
